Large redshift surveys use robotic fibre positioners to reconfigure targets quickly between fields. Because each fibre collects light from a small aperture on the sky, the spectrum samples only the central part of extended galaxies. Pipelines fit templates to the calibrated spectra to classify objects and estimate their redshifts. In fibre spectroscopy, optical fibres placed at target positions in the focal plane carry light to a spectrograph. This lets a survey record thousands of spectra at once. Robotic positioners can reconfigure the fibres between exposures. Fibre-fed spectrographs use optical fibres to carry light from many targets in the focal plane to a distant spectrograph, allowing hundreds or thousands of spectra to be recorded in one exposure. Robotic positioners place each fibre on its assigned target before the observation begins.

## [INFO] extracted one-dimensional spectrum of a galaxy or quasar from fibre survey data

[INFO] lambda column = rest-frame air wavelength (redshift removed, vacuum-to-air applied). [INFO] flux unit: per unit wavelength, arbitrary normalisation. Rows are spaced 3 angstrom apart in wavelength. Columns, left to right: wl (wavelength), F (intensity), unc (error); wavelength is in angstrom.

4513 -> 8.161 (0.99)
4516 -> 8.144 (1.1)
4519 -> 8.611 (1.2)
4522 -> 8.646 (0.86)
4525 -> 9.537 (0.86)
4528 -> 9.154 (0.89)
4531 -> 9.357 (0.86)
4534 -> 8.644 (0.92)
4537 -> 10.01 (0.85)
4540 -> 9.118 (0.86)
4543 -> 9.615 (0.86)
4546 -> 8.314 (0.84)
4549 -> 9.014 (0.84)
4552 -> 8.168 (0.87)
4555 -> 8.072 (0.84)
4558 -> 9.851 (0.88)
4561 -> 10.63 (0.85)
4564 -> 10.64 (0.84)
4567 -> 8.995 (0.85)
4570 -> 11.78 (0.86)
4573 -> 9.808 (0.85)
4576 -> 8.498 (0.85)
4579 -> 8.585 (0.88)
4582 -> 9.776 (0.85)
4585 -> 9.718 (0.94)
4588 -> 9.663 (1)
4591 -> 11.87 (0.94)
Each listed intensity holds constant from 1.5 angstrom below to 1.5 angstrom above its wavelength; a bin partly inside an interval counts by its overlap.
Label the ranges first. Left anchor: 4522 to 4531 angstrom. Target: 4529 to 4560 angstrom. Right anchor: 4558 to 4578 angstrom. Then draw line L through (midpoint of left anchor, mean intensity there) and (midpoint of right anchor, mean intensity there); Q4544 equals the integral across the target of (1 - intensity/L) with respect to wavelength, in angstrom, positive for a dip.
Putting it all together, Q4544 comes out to 1.68 angstrom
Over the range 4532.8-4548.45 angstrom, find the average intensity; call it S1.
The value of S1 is 9.14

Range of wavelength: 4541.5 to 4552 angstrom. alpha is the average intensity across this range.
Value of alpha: 8.86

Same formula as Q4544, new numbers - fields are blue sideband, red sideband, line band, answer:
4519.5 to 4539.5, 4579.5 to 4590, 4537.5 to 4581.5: 0.4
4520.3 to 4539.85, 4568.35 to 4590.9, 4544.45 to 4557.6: 1.3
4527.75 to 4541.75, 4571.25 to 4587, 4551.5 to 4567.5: -0.3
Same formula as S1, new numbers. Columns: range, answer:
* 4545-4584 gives 9.41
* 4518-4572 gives 9.35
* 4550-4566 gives 9.44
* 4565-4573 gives 10.3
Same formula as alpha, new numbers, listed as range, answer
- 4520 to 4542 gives 9.21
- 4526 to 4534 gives 9.16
